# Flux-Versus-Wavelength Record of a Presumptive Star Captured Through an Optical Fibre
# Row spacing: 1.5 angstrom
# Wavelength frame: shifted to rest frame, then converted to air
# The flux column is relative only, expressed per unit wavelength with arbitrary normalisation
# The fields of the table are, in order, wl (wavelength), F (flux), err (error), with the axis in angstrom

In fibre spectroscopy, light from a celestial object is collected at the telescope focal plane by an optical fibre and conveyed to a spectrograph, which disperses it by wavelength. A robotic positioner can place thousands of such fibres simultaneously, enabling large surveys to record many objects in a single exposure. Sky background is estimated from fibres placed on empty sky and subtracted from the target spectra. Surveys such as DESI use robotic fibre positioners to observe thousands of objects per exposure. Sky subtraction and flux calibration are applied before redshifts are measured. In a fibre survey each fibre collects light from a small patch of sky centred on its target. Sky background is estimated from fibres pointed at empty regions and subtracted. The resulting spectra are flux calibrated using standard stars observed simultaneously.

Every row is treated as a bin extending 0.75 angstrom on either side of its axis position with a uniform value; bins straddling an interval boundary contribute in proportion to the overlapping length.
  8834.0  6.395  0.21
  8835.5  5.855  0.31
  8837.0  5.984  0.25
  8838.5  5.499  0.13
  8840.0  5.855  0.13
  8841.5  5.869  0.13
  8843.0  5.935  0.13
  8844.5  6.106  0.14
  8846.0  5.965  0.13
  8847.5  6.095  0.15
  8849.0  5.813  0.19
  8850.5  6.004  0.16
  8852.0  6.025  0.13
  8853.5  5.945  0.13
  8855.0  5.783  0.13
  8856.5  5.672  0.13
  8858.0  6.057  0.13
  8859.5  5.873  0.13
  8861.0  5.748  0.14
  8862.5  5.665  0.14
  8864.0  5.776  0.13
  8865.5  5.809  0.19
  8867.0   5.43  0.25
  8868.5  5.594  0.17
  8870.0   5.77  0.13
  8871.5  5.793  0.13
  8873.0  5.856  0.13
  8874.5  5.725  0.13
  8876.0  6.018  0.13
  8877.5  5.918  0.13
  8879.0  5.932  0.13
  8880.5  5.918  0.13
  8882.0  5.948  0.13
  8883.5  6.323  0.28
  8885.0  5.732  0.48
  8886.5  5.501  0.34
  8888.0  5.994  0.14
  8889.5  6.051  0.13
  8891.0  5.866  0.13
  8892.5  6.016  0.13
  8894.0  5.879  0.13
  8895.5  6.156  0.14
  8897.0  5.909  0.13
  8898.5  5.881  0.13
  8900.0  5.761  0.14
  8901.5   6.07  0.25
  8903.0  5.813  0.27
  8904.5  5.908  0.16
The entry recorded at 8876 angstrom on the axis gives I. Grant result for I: 6.018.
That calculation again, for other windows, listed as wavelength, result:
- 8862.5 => 5.665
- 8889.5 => 6.051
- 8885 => 5.732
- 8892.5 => 6.016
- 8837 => 5.984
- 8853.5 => 5.945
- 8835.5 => 5.855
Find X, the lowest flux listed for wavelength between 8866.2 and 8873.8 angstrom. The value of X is 5.43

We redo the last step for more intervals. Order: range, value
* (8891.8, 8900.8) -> 5.761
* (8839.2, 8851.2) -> 5.813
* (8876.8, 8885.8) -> 5.732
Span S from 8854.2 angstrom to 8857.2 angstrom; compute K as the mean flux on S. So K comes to 5.73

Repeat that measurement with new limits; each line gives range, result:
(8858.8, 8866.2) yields 5.77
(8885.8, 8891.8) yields 5.86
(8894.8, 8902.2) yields 5.95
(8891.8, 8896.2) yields 6.02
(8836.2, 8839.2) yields 5.75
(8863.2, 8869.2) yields 5.65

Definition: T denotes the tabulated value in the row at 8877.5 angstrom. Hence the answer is 5.918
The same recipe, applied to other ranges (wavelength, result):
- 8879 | 5.932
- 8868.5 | 5.594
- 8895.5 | 6.156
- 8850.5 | 6.004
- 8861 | 5.748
